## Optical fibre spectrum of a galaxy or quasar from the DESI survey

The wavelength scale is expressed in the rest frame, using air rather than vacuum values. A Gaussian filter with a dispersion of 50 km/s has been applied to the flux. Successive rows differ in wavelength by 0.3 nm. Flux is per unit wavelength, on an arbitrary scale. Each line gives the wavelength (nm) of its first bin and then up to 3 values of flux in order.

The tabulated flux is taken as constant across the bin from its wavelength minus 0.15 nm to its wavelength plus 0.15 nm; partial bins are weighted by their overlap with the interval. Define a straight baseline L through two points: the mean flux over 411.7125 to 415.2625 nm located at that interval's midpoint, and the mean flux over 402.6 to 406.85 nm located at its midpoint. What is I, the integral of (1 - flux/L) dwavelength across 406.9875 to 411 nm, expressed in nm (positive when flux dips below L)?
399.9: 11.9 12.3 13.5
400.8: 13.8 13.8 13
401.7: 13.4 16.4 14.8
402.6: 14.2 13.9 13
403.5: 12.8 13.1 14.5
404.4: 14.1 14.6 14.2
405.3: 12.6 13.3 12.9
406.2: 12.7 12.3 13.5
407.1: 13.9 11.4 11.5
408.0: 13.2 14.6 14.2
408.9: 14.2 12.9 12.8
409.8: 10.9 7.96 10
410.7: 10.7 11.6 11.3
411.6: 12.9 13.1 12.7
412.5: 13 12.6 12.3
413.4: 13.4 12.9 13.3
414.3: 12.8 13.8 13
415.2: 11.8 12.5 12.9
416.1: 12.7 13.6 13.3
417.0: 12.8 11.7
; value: 0.32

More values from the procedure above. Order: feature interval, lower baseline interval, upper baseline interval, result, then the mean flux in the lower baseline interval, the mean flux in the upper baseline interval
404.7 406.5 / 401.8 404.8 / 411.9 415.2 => 0.09 nm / 14.1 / 12.9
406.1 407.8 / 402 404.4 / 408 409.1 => 0.18 nm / 13.9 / 14.1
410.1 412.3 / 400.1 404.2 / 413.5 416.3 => 0.28 nm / 13.8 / 12.9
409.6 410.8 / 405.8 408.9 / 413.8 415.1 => 0.29 nm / 13.1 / 13.2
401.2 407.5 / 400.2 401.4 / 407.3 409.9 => -0.17 nm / 13.4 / 12.9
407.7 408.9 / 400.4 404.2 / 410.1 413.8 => -0.09 nm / 13.9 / 12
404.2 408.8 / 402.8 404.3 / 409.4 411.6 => -0.35 nm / 13.5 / 10.9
